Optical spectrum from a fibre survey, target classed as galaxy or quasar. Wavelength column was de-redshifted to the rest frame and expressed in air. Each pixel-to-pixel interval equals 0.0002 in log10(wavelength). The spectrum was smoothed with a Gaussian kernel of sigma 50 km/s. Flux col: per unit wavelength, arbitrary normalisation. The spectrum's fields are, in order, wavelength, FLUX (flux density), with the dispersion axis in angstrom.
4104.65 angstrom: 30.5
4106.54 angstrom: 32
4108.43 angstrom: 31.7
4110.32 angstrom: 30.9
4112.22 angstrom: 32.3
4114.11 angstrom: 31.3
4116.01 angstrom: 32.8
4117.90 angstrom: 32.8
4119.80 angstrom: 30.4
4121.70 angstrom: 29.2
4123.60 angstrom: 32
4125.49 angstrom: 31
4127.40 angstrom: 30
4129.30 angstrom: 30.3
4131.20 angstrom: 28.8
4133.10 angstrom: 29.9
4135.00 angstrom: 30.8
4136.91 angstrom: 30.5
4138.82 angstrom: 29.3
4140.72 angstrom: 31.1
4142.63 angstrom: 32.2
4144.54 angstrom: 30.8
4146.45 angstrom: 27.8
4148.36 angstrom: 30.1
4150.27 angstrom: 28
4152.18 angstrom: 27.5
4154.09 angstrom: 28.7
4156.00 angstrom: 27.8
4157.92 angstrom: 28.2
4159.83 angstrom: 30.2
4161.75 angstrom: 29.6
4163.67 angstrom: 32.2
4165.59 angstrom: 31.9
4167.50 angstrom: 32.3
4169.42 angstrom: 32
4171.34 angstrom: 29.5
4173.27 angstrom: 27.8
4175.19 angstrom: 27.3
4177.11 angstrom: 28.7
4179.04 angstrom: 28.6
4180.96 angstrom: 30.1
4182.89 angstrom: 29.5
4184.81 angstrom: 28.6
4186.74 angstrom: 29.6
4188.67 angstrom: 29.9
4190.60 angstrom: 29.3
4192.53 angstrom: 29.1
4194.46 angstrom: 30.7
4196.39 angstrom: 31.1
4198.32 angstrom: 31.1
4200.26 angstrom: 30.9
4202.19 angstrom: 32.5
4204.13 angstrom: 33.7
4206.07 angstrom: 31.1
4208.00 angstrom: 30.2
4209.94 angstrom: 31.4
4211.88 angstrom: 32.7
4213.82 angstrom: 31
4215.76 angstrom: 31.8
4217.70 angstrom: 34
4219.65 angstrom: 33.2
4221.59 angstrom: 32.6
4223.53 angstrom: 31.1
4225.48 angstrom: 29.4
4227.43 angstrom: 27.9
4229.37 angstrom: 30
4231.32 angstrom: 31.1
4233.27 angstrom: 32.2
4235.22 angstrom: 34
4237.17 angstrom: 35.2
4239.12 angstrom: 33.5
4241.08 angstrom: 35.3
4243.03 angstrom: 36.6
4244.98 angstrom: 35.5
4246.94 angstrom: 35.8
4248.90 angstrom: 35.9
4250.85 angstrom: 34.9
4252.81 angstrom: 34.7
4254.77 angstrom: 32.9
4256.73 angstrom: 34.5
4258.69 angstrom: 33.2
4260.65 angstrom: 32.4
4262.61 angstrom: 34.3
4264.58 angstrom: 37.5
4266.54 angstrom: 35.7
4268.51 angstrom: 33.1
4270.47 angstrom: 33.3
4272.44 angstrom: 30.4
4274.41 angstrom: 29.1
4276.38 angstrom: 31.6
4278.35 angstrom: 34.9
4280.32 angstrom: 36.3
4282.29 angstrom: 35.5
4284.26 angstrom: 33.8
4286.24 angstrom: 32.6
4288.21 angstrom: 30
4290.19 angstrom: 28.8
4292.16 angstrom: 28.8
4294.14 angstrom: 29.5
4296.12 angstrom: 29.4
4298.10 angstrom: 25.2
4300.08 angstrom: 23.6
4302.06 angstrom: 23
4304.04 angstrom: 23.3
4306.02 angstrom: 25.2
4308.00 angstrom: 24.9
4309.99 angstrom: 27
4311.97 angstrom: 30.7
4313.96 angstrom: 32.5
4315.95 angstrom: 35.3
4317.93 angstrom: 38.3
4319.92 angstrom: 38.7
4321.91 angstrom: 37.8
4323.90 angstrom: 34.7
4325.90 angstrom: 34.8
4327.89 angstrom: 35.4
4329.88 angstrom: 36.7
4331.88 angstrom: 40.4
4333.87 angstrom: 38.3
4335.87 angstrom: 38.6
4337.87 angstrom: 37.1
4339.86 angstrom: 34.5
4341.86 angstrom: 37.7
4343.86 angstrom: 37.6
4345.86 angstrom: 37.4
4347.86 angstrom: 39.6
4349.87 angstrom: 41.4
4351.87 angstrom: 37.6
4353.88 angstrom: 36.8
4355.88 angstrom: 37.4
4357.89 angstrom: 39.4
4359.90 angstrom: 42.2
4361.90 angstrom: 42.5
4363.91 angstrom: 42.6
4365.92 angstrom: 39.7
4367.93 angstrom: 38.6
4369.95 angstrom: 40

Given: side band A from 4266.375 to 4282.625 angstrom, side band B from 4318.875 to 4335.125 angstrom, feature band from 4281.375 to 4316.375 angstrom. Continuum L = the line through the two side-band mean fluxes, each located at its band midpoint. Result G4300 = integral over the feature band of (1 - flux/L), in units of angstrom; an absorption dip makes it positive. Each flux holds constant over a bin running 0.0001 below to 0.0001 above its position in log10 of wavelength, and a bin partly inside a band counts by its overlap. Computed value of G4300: 6.2 angstrom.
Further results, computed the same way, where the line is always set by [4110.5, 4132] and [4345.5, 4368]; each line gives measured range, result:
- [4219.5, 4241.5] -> 1.9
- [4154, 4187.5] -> 3.3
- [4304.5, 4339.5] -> 3.8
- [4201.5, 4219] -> 1.1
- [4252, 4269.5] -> 0.9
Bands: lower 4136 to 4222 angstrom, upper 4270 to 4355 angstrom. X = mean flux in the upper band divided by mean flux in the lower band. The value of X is 1.09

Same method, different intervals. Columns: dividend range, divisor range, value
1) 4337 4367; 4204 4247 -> 1.20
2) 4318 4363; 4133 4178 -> 1.28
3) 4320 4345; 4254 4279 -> 1.11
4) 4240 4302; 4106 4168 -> 1.07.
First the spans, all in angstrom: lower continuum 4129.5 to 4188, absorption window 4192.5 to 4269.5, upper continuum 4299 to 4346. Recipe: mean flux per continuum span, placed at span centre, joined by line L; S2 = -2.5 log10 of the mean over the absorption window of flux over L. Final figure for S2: -0.05 mag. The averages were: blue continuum 29.7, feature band 32.9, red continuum 33.4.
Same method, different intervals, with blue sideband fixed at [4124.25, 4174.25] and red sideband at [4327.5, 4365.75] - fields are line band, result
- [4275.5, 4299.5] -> 0.16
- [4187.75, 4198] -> 0.06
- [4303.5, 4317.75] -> 0.26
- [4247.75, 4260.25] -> 0.01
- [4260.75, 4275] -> 0.06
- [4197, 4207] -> 0.02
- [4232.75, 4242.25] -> -0.01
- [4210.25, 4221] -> 0.01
